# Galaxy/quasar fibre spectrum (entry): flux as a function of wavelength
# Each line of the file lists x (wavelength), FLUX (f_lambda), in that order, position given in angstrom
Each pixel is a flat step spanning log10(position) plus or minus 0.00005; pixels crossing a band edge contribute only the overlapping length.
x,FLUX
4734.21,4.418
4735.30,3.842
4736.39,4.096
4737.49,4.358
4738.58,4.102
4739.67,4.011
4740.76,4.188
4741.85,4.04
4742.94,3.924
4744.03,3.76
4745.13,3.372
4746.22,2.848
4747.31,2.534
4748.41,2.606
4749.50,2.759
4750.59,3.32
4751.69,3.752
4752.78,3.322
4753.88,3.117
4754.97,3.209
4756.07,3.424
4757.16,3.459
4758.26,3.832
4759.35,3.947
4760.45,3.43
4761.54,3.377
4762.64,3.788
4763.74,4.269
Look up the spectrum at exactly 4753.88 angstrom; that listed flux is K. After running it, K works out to 3.117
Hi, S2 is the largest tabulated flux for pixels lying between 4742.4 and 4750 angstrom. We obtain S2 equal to 3.924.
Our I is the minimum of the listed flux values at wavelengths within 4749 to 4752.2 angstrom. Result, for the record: 2.759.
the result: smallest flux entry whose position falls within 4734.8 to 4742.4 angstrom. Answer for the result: 3.842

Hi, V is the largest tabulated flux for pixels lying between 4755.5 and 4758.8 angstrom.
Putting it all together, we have 3.832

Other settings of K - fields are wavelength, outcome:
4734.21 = 4.418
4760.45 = 3.43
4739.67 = 4.011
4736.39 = 4.096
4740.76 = 4.188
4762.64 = 3.788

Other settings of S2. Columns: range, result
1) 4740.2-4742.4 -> 4.188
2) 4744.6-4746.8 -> 3.372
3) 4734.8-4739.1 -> 4.358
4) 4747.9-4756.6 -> 3.752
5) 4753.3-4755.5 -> 3.209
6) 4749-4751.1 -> 3.32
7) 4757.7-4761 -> 3.947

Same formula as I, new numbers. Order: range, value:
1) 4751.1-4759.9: 3.117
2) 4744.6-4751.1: 2.534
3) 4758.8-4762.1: 3.377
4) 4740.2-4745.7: 3.372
